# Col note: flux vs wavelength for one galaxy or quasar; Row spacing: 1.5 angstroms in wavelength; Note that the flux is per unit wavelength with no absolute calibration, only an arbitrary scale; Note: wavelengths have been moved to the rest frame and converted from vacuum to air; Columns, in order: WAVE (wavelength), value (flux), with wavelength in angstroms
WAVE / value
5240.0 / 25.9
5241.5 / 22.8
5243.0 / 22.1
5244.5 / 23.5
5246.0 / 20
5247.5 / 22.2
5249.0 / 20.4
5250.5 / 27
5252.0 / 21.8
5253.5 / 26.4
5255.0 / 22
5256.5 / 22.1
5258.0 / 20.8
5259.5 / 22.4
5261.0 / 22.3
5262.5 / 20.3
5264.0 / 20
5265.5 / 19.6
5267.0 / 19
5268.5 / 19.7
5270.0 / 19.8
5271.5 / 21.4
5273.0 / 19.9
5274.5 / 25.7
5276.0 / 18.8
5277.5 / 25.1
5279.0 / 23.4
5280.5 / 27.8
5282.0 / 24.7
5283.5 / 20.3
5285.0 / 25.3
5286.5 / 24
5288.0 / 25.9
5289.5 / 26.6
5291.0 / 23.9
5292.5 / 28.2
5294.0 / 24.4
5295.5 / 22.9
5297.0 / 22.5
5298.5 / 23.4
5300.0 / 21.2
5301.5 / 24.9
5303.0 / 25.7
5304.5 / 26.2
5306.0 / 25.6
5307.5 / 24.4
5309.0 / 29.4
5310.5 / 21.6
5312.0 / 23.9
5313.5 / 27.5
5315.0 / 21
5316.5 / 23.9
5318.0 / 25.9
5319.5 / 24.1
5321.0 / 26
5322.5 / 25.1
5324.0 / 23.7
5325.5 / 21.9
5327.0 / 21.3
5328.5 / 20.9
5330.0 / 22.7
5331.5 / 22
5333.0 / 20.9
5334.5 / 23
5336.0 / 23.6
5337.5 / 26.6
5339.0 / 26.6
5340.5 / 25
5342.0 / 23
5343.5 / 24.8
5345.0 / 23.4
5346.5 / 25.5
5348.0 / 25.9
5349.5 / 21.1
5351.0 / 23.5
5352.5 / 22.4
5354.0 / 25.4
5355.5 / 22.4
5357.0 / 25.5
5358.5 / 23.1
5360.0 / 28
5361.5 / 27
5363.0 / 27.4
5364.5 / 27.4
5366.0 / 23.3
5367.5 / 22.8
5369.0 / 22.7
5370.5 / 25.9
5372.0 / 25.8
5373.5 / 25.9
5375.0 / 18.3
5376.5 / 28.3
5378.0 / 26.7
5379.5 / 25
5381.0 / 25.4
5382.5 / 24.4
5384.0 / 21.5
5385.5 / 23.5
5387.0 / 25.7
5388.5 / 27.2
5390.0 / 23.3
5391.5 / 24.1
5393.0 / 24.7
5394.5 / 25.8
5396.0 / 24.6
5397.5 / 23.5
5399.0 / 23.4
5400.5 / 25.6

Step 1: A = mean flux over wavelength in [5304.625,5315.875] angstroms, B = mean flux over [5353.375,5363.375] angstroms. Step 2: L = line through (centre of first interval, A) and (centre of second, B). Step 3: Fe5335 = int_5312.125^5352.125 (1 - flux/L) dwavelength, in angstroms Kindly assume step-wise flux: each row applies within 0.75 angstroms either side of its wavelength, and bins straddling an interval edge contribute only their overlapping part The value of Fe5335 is 2.13 angstroms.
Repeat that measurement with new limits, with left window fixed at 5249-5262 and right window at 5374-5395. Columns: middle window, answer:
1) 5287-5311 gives -1.40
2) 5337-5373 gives -0.87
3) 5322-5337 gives 0.83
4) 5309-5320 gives -0.32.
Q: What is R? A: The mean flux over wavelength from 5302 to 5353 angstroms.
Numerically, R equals 24.1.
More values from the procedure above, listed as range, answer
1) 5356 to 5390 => 25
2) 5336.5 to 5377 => 24.7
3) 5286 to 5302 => 24.4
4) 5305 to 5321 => 24.8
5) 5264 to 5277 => 20.5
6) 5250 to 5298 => 22.9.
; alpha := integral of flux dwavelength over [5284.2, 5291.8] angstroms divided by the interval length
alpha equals 25.1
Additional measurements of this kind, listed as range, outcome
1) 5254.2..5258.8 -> 21.7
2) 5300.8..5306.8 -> 25.6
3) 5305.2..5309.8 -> 26.4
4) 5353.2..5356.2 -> 23.9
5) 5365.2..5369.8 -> 23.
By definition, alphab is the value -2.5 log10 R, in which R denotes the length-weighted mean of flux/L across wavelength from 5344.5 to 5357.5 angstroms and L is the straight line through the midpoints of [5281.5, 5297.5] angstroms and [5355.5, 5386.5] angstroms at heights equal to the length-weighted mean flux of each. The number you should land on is 0.04 mag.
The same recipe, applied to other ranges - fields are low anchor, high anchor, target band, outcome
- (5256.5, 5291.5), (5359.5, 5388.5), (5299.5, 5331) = -0.029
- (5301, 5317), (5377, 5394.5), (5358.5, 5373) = -0.028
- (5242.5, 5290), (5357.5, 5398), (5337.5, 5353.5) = -0.003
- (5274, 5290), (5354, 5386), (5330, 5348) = 0.025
